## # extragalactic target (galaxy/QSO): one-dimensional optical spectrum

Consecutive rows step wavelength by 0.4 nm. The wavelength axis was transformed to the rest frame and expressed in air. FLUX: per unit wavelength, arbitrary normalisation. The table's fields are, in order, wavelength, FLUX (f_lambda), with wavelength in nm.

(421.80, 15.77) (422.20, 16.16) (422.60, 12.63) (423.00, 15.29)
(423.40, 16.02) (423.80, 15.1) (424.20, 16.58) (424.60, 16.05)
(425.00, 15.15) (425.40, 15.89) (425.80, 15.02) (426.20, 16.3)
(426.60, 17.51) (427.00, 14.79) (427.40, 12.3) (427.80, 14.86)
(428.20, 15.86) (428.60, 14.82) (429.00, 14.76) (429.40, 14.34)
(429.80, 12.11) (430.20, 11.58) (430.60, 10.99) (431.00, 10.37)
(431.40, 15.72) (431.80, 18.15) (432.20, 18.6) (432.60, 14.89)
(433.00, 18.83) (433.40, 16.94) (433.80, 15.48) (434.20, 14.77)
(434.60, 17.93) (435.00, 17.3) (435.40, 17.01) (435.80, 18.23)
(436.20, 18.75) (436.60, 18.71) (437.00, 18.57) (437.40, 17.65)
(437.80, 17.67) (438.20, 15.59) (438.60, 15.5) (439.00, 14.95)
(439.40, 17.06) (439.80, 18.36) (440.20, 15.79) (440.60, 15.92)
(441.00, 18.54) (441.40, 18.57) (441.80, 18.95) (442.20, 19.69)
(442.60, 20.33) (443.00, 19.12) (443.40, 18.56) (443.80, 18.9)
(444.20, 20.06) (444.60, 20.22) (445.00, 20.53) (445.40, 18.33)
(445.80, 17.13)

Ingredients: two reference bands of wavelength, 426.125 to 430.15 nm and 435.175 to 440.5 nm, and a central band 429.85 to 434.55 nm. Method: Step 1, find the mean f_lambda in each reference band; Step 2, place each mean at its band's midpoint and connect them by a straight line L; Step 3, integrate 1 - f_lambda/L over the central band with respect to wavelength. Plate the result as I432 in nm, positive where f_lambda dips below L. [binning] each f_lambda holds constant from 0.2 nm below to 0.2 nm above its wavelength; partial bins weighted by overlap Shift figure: 0.181 nm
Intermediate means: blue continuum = 14.6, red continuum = 17.2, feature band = 15.1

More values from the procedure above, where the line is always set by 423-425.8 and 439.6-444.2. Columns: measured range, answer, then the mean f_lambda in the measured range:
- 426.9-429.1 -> 0.23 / 14.5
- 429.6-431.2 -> 0.52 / 11.3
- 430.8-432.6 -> 0.13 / 15.6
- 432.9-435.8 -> 0.06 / 16.9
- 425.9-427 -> -0.02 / 16.3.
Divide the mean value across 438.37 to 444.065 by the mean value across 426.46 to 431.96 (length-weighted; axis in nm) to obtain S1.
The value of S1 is 1.3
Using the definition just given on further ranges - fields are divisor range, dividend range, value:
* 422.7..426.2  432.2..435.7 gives 1.08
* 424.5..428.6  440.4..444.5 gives 1.23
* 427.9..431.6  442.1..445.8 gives 1.44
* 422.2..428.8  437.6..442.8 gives 1.14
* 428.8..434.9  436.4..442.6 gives 1.16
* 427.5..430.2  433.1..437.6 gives 1.23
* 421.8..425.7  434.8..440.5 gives 1.11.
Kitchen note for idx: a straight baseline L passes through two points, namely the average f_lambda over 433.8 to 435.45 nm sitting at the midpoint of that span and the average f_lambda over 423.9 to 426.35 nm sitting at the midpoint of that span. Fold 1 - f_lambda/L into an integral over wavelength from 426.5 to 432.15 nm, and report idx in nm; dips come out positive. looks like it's 0.67 nm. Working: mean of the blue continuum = 15.8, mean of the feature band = 14.2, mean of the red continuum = 16.6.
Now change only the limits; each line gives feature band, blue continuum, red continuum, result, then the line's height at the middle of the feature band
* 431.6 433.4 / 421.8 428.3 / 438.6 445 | -0.09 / 16.7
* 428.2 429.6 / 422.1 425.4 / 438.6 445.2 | 0.12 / 16.2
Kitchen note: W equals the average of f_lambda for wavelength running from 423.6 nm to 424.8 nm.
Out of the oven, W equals 15.9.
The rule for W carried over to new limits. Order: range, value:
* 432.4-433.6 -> 16.9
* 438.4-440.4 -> 16.3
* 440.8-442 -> 18.7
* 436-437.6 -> 18.4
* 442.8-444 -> 18.9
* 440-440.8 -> 15.9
